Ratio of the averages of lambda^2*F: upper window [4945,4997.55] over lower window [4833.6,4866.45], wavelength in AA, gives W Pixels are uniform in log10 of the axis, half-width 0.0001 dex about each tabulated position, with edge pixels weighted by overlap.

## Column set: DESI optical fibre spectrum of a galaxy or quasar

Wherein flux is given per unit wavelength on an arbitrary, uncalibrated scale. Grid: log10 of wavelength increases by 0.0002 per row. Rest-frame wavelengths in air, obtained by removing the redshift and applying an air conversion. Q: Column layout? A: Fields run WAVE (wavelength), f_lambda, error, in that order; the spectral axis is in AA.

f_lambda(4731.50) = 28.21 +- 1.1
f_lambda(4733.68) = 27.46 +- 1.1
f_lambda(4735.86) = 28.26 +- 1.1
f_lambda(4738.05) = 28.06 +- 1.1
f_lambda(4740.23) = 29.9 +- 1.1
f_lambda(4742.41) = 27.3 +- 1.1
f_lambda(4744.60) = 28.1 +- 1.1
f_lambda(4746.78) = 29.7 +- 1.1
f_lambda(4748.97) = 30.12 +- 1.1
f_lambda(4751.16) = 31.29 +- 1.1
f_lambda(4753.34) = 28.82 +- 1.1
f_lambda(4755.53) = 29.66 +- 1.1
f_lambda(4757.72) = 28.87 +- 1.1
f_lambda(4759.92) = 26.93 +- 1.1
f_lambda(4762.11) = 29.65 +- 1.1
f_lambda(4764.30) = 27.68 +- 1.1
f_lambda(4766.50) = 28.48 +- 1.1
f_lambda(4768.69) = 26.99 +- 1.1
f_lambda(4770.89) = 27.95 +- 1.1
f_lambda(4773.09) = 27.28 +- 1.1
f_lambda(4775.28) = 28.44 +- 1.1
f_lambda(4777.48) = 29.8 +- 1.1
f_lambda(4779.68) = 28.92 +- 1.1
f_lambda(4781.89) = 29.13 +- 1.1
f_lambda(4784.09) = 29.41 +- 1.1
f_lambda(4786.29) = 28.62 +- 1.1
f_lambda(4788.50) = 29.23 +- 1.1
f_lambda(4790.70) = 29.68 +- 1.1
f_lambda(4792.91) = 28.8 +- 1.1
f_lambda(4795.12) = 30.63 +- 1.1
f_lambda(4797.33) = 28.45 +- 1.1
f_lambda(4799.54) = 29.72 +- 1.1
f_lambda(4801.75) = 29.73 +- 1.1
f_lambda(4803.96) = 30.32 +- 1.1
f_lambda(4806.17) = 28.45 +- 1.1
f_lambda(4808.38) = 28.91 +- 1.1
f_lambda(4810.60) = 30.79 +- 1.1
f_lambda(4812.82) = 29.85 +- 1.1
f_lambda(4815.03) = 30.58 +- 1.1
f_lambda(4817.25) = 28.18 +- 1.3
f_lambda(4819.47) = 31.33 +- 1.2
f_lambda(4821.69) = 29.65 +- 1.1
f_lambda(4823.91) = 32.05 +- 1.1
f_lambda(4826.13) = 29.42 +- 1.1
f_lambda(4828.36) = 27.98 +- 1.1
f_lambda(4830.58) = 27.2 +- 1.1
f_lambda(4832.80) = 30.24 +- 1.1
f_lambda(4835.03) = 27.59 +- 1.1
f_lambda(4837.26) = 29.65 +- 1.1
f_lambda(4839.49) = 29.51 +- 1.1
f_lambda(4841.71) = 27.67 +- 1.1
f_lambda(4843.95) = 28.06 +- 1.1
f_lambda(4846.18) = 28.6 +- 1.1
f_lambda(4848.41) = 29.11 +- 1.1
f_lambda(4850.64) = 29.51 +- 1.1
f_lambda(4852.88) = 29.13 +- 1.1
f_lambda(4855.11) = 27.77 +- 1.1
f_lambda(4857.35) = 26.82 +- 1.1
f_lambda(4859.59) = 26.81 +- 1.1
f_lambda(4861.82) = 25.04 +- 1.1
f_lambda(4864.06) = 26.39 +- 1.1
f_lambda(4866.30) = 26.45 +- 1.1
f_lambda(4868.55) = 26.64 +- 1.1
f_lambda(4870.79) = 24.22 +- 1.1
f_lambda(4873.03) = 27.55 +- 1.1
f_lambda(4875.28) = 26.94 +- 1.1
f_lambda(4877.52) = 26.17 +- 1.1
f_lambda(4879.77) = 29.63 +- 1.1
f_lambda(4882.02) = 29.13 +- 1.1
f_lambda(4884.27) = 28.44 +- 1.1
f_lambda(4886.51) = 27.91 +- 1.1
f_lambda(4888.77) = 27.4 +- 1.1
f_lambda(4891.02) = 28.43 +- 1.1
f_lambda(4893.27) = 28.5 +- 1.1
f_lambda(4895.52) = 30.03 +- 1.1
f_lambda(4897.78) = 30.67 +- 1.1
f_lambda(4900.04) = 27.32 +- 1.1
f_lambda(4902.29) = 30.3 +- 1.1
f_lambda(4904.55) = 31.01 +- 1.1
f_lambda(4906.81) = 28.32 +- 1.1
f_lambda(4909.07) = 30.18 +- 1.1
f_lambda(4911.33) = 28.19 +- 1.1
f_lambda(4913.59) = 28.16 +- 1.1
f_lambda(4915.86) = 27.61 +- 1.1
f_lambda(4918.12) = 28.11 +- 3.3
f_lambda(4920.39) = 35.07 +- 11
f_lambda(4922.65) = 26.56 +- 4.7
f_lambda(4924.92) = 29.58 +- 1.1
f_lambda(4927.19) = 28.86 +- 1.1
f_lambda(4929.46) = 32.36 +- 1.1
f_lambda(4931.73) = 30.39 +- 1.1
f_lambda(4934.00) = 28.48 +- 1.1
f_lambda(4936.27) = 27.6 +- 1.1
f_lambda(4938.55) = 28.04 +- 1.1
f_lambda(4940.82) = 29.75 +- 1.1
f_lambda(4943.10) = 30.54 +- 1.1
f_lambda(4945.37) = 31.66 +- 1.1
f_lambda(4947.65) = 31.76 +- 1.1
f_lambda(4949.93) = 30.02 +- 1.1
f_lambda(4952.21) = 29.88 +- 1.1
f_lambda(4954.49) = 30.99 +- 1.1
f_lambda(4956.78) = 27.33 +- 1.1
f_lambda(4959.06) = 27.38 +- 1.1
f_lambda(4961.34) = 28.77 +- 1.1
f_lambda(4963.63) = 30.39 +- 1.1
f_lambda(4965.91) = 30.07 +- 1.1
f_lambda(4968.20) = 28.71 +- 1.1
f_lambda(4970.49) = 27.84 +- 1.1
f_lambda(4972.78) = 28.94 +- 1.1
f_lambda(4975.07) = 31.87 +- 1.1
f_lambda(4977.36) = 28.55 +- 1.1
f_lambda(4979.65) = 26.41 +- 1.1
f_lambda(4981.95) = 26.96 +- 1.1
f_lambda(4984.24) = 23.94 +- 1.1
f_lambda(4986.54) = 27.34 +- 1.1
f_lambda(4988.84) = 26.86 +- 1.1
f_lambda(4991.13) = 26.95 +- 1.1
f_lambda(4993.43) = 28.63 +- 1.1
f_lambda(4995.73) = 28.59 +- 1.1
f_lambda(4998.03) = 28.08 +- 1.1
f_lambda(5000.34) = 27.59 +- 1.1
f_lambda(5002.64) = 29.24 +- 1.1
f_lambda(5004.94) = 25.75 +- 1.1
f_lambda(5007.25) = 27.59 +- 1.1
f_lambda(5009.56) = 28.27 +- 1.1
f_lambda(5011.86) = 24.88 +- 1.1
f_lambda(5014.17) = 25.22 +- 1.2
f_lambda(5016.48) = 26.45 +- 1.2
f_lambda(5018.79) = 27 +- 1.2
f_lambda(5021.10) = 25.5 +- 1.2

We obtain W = 1.08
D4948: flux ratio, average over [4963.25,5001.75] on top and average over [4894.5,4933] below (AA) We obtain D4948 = 0.95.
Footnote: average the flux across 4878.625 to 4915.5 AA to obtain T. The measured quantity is 28.9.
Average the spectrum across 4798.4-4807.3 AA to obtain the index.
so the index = 29.6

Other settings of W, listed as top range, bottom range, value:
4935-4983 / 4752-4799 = 1.10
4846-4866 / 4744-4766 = 0.99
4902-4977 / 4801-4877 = 1.08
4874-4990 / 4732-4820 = 1.06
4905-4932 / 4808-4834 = 1.03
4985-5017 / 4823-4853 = 1.00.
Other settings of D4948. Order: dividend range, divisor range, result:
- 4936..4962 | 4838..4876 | 1.08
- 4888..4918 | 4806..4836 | 0.98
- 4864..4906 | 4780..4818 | 0.95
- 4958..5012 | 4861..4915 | 1.00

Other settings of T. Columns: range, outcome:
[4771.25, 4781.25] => 28.6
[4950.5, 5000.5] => 28.3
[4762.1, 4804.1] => 28.9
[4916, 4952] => 29.9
